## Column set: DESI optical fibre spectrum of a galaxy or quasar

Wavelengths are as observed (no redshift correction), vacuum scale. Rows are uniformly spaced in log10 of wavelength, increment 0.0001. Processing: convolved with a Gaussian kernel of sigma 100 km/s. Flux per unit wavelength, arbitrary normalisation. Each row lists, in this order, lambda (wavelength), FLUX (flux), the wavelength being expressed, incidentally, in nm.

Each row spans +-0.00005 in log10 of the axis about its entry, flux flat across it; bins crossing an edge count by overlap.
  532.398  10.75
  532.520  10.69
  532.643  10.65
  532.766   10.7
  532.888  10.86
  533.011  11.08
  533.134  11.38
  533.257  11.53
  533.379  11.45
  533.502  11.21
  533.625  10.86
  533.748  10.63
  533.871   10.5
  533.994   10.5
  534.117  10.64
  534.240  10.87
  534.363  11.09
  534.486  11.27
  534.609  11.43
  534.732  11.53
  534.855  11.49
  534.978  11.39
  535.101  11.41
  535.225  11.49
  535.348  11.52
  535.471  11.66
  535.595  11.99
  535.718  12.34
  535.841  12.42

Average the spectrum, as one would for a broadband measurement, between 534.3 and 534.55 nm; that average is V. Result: 11.2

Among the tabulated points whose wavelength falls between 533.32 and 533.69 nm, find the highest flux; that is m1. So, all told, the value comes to 11.45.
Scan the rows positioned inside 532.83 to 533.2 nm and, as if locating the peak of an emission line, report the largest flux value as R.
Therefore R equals 11.38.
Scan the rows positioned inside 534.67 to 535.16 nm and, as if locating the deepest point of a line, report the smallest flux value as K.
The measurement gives 11.39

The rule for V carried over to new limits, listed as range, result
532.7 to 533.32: 11.1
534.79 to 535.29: 11.4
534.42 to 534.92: 11.4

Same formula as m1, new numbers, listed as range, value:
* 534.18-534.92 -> 11.53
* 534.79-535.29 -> 11.49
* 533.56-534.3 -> 10.87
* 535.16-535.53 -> 11.66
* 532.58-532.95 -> 10.86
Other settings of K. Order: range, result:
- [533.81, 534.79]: 10.5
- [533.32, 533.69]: 10.86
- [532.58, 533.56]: 10.65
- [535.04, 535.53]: 11.41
